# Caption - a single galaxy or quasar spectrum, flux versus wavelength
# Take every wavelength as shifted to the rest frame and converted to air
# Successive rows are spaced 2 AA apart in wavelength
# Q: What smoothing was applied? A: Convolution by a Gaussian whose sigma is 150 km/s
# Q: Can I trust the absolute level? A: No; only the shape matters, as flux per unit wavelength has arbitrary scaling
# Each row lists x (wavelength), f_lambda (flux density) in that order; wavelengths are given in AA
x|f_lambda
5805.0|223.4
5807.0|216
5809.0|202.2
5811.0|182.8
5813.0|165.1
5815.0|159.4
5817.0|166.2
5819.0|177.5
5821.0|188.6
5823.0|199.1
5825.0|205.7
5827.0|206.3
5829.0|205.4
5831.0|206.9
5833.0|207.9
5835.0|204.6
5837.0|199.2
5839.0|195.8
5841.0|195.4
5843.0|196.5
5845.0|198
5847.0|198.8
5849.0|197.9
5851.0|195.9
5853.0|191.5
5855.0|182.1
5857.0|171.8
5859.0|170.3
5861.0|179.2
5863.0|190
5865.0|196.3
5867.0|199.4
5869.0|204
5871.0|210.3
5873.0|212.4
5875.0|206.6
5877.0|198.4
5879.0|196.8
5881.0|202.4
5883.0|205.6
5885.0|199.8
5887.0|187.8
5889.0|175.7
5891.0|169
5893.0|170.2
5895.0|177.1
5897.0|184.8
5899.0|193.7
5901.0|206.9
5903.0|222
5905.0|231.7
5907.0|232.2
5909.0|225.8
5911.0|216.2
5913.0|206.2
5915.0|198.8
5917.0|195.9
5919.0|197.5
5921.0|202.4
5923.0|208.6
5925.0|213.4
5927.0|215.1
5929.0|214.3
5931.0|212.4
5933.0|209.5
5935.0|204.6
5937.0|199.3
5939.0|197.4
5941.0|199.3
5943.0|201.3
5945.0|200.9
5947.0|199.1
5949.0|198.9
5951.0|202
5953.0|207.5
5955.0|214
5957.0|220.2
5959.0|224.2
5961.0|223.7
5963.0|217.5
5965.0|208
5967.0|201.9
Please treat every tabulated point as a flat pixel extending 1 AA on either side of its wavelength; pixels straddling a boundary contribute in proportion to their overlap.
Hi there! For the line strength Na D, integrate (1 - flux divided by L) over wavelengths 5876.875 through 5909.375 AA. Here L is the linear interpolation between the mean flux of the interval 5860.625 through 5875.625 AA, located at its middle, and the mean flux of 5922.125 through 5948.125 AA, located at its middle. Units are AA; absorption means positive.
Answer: 0.7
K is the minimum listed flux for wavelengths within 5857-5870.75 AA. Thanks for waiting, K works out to 170.3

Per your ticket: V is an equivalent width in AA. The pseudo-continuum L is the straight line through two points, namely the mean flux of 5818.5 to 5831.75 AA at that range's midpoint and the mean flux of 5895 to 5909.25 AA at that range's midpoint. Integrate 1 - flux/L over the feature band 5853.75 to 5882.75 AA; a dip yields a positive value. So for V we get 1.6 AA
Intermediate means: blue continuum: 199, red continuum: 211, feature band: 195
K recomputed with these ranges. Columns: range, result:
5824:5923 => 169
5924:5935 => 204.6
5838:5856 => 182.1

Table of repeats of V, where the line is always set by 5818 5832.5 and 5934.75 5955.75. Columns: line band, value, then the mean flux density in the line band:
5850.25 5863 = 1.12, 182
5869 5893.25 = 0.55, 196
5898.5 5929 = -1.57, 211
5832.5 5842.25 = -0.05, 200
